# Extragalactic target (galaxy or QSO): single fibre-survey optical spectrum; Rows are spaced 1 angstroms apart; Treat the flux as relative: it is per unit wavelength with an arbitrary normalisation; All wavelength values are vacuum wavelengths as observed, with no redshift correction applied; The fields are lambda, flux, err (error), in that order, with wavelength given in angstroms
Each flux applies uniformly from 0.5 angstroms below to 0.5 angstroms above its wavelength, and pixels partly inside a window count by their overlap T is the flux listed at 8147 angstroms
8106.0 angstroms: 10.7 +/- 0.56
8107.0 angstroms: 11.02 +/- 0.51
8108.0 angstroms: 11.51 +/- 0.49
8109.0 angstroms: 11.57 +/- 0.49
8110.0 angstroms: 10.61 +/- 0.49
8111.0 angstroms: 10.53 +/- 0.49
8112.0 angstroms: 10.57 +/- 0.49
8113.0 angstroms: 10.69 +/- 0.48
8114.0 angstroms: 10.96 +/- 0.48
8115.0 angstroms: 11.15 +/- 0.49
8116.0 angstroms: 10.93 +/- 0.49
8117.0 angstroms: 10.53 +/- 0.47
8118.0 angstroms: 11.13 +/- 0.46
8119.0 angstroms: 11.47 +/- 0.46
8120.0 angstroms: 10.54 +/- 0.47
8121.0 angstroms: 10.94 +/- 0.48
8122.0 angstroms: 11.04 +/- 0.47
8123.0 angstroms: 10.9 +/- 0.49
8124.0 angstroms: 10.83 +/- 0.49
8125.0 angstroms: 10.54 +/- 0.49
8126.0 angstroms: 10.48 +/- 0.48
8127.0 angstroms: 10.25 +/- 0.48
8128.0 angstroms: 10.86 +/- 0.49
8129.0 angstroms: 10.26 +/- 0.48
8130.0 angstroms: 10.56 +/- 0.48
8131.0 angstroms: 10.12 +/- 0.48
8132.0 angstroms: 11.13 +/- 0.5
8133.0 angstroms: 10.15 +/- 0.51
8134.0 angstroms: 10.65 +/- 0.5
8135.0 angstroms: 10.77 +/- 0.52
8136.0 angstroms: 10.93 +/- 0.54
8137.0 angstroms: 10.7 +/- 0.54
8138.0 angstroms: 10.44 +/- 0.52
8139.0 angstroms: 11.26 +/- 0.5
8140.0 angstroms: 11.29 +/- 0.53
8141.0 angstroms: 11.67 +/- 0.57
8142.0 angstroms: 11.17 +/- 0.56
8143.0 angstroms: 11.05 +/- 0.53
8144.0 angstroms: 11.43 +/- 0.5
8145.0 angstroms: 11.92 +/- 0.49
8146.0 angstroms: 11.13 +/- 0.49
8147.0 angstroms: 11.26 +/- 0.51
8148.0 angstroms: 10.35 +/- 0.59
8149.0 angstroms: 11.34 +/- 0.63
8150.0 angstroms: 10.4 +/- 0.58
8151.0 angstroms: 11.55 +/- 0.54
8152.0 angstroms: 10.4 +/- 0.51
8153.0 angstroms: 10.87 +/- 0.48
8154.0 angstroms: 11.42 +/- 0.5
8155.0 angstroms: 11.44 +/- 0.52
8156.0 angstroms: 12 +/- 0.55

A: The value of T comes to 11.26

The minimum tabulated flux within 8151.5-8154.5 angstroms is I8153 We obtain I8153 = 10.4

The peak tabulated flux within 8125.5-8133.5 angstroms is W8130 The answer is 11.13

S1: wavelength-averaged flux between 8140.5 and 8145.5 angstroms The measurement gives 11.4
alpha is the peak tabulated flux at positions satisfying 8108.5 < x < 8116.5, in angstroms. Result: 11.57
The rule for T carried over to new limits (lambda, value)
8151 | 11.55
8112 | 10.57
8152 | 10.4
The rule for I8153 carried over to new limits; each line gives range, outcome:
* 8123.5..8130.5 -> 10.25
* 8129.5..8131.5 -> 10.12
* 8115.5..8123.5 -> 10.53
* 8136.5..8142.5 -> 10.44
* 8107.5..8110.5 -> 10.61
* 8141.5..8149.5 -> 10.35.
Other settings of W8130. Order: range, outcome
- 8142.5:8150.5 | 11.92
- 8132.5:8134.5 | 10.65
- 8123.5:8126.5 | 10.83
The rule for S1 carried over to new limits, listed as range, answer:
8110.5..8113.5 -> 10.6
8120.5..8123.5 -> 11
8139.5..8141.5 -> 11.5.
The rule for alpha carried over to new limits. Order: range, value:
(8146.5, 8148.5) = 11.26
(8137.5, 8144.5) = 11.67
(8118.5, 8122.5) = 11.47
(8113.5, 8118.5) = 11.15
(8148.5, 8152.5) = 11.55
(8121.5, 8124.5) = 11.04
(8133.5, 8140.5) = 11.29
